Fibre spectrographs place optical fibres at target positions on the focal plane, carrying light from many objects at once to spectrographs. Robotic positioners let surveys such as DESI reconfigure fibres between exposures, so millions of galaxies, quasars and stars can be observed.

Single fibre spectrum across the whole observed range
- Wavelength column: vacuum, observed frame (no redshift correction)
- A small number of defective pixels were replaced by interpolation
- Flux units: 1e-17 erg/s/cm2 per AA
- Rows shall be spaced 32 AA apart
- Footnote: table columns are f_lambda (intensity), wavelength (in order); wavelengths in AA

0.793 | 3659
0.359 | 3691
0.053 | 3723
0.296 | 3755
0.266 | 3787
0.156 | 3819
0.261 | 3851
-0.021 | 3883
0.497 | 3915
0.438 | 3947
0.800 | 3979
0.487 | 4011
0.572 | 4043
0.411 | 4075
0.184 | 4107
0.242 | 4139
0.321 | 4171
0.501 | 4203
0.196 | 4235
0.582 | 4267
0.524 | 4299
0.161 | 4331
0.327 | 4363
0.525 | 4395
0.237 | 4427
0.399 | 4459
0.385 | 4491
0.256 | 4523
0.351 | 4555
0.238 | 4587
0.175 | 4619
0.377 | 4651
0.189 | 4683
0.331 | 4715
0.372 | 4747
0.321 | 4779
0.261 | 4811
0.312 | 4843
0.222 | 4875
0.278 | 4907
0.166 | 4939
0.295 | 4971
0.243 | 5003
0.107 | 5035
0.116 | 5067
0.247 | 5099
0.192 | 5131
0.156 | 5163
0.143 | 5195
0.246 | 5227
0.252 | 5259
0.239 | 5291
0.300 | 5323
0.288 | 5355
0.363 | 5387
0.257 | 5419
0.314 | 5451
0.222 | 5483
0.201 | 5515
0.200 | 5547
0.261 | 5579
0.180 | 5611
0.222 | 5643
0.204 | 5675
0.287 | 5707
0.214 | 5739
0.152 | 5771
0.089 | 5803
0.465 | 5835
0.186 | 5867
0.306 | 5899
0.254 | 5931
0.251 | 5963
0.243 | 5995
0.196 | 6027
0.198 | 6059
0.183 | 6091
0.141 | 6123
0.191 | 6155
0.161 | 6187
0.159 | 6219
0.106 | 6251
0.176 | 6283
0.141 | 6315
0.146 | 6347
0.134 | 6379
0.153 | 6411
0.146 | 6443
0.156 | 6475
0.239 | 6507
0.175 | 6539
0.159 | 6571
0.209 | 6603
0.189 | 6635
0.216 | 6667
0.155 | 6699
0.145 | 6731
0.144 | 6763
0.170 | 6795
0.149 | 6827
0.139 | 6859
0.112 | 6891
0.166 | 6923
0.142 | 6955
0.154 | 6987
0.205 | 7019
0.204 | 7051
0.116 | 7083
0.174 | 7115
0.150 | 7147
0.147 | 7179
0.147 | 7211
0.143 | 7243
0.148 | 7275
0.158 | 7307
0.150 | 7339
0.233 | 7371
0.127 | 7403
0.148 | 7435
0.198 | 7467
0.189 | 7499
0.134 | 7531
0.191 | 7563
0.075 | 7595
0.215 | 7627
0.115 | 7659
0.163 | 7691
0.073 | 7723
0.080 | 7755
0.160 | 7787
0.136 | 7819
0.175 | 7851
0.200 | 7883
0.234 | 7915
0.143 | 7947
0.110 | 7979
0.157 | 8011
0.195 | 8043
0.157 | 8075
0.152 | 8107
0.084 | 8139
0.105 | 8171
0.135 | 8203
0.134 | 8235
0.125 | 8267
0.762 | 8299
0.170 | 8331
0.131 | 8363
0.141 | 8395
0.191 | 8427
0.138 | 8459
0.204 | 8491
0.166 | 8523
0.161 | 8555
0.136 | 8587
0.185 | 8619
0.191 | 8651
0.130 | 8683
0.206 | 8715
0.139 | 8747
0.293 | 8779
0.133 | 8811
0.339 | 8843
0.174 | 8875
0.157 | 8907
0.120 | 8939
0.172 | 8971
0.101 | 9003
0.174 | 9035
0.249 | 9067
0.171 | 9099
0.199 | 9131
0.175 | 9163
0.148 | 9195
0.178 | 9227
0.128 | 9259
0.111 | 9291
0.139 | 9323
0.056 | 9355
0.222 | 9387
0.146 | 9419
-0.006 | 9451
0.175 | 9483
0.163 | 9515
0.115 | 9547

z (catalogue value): 1.227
